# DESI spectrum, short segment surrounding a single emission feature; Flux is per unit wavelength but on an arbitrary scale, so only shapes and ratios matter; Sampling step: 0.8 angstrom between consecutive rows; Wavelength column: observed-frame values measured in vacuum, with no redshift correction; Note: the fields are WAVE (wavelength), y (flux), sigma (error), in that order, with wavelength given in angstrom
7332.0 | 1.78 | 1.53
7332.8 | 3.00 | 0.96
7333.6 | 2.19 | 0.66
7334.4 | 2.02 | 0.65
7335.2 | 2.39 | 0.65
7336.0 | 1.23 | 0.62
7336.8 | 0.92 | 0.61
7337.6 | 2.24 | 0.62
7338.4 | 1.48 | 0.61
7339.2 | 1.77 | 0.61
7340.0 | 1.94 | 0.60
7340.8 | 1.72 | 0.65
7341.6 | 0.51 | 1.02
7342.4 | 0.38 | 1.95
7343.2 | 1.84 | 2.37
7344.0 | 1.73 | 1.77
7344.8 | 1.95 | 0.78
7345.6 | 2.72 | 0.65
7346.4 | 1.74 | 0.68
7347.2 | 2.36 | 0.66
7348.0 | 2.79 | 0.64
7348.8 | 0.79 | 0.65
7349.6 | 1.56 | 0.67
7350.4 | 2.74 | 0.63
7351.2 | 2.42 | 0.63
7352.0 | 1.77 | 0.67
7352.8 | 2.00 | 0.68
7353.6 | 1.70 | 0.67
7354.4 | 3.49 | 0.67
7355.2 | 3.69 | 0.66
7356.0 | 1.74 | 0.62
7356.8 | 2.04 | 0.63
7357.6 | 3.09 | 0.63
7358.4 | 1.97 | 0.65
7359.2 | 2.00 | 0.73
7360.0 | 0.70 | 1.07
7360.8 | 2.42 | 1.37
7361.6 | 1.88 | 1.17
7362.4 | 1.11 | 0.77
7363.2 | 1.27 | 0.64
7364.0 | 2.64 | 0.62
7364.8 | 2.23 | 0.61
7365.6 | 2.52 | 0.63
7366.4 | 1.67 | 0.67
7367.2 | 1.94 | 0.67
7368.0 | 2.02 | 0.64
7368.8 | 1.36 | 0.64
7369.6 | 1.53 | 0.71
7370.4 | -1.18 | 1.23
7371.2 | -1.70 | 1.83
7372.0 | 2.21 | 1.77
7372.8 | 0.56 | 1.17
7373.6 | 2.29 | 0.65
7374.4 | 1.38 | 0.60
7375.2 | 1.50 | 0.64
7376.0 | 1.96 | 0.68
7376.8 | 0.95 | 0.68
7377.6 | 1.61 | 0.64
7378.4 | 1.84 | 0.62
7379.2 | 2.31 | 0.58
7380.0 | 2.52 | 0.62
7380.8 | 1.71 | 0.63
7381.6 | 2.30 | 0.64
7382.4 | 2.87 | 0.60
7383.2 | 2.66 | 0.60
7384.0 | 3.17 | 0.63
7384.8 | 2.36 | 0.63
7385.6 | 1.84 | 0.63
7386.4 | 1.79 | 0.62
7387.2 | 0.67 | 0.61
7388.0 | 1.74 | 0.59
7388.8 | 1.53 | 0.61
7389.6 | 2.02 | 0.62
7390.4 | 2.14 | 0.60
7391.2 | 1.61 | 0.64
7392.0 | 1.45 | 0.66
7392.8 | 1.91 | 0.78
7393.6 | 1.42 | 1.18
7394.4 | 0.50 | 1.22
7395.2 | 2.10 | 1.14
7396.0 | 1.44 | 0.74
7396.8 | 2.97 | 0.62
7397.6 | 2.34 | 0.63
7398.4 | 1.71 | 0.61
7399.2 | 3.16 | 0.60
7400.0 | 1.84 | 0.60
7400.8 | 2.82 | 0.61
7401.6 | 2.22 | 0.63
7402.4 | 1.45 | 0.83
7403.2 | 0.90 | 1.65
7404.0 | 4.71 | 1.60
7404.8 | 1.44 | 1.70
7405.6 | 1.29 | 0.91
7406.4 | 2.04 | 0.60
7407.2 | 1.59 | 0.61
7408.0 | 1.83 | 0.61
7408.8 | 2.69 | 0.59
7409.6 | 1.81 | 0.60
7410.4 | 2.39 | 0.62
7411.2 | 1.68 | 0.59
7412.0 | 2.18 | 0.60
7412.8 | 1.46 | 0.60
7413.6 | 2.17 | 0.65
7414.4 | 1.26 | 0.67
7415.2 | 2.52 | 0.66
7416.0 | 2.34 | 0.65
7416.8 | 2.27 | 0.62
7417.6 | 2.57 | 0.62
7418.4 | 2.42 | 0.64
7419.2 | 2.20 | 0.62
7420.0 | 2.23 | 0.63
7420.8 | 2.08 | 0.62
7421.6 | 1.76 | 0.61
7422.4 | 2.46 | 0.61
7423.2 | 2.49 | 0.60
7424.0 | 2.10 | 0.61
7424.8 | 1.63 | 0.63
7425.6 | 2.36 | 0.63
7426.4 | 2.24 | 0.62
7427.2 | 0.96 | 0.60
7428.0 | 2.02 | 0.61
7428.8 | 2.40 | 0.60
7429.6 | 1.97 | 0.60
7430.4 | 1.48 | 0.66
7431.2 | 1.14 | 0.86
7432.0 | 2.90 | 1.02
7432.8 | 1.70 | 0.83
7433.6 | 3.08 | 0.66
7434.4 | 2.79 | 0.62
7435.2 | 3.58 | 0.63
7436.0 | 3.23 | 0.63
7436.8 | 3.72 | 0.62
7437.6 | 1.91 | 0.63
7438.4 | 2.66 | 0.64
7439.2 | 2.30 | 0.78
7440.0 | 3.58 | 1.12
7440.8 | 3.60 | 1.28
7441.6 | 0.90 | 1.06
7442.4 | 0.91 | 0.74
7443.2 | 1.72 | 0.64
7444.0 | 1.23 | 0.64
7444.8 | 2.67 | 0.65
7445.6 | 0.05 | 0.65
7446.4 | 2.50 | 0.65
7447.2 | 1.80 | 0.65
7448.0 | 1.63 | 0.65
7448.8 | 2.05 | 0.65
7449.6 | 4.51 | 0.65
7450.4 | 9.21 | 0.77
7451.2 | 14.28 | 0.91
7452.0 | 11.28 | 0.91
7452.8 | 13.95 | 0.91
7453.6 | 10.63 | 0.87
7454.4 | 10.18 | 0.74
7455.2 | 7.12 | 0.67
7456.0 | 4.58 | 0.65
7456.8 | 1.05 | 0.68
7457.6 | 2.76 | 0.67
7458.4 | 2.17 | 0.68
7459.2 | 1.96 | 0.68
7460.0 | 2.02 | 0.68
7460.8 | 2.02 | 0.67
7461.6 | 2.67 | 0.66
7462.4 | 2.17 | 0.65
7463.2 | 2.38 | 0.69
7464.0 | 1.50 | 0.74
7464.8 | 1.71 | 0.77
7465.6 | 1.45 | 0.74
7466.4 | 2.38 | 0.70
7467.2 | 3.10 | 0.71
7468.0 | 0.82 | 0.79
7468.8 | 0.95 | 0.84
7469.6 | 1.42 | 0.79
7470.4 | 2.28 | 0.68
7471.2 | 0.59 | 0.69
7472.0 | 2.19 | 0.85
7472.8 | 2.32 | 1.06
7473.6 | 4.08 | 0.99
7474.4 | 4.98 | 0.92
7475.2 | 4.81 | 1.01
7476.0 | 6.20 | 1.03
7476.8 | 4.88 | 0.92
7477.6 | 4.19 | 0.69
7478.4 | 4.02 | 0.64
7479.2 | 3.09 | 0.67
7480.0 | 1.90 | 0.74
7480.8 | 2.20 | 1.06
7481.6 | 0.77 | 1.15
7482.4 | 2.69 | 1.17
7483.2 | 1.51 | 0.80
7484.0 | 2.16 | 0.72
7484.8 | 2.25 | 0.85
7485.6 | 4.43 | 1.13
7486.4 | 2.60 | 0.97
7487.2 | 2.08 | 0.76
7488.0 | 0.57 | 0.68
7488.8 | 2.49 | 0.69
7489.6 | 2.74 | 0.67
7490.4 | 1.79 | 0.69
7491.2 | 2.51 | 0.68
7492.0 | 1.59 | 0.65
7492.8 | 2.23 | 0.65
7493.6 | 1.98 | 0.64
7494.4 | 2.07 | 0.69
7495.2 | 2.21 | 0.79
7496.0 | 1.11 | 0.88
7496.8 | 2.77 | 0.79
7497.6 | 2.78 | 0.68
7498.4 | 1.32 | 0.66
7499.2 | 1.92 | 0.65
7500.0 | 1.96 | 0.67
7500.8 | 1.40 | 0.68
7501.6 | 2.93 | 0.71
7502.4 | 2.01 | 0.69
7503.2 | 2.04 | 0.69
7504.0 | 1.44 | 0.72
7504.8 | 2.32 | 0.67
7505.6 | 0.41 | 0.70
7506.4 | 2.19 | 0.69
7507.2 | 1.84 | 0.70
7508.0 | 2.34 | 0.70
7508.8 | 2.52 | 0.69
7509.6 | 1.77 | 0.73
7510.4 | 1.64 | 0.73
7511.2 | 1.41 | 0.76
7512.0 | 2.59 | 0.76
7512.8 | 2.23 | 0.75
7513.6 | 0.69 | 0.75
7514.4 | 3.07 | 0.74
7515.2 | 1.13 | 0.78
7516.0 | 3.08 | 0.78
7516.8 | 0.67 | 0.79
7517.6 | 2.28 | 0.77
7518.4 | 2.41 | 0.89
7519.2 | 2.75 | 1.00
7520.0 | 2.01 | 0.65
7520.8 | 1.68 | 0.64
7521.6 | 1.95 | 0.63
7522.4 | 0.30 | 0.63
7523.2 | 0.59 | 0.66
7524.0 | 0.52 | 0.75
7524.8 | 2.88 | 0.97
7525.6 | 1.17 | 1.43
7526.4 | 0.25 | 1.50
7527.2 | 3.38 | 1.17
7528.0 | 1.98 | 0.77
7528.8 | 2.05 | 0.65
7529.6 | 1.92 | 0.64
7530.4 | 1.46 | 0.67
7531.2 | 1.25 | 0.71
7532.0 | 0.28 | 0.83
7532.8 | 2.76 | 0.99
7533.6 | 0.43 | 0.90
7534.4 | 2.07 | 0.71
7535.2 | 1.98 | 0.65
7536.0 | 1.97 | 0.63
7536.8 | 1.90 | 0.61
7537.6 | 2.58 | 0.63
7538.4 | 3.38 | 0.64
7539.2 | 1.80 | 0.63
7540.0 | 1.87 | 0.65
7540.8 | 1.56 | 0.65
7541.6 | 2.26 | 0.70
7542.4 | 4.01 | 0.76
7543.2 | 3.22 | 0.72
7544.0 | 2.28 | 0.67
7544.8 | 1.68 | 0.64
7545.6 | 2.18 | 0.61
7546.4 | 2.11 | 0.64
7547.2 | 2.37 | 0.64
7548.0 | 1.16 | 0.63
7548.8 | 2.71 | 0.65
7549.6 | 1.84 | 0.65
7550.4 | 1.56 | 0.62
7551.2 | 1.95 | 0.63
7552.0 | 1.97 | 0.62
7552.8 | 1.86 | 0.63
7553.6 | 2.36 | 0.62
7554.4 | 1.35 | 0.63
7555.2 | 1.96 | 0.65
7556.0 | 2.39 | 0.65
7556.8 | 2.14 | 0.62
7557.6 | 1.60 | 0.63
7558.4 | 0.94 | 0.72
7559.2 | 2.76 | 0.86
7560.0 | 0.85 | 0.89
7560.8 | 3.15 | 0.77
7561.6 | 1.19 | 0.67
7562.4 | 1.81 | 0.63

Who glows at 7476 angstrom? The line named [N II]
